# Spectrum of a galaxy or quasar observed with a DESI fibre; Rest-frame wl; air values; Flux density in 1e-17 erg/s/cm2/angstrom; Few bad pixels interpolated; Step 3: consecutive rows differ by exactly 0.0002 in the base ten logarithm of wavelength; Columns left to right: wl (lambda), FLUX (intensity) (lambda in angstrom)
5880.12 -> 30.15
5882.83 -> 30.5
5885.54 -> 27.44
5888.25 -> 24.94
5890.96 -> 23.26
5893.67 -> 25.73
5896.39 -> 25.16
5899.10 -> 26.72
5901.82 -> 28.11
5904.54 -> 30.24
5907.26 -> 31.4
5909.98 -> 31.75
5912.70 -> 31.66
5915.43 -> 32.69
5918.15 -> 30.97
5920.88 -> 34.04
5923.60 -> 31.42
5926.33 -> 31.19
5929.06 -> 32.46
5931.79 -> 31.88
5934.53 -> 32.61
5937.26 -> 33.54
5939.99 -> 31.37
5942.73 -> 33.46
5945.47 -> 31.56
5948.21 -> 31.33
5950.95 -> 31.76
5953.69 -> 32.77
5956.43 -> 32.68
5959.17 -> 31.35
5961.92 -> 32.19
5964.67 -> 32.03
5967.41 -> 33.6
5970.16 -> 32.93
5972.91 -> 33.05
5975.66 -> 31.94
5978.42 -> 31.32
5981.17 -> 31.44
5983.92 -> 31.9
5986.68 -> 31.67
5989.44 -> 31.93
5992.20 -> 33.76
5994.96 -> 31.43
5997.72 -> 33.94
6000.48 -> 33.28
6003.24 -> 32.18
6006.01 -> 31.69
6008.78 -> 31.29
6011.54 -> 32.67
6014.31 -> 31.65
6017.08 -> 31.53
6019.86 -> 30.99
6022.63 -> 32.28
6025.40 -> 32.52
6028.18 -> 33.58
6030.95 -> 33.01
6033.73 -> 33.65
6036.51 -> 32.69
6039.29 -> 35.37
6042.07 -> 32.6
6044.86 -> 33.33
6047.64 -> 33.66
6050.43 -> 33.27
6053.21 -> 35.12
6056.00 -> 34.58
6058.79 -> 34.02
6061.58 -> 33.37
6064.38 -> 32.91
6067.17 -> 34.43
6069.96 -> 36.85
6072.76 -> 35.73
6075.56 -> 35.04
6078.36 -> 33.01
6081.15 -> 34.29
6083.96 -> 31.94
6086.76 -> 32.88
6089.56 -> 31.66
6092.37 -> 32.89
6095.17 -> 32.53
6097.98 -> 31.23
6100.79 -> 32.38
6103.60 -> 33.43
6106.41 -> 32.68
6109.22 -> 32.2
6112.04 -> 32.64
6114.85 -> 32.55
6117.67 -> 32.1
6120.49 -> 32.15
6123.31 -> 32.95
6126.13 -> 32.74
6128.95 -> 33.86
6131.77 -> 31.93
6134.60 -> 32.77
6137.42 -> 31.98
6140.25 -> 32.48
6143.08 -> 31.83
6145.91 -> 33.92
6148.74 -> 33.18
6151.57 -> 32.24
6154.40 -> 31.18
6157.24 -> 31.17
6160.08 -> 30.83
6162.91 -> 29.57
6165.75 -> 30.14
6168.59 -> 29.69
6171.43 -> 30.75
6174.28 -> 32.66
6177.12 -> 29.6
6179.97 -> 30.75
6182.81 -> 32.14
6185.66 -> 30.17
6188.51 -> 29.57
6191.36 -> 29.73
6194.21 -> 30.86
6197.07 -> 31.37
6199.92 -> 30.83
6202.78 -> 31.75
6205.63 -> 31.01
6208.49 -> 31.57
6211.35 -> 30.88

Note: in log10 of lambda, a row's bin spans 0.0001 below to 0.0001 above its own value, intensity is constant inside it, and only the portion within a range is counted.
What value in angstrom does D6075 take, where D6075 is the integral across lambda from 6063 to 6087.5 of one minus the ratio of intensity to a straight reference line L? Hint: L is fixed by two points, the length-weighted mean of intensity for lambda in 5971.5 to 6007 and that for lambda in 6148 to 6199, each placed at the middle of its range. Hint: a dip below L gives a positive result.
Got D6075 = -1.98 angstrom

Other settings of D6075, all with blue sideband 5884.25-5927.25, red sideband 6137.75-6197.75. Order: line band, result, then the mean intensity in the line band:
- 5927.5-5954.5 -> -2.6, 32.2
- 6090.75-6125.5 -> -2.0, 32.5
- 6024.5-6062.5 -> -4.3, 33.6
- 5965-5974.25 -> -1.1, 33.1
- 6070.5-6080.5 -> -1.4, 34.8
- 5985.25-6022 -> -2.8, 32.2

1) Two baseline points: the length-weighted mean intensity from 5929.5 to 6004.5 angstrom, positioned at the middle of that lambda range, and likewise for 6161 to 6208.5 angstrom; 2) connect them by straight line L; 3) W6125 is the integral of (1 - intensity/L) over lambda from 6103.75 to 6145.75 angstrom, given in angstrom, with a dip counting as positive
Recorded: -1.9 angstrom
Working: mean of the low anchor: 32.3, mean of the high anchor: 30.7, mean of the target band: 32.6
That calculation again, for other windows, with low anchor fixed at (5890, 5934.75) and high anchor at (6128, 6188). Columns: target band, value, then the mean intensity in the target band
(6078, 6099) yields -1.0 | 32.6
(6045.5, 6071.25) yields -2.7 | 34.2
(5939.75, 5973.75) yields -2.2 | 32.3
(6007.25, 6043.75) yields -2.2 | 32.6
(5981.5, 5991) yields -0.4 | 31.8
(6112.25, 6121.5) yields -0.3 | 32.3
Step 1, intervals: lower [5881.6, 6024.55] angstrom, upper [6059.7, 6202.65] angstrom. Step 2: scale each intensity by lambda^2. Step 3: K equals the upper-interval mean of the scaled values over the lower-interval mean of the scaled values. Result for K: 1.09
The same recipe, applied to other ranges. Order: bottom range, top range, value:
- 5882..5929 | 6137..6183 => 1.16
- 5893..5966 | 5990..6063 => 1.09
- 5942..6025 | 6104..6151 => 1.06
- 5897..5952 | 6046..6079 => 1.14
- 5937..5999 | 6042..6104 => 1.08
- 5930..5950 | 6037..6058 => 1.09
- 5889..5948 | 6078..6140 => 1.14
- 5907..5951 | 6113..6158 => 1.08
